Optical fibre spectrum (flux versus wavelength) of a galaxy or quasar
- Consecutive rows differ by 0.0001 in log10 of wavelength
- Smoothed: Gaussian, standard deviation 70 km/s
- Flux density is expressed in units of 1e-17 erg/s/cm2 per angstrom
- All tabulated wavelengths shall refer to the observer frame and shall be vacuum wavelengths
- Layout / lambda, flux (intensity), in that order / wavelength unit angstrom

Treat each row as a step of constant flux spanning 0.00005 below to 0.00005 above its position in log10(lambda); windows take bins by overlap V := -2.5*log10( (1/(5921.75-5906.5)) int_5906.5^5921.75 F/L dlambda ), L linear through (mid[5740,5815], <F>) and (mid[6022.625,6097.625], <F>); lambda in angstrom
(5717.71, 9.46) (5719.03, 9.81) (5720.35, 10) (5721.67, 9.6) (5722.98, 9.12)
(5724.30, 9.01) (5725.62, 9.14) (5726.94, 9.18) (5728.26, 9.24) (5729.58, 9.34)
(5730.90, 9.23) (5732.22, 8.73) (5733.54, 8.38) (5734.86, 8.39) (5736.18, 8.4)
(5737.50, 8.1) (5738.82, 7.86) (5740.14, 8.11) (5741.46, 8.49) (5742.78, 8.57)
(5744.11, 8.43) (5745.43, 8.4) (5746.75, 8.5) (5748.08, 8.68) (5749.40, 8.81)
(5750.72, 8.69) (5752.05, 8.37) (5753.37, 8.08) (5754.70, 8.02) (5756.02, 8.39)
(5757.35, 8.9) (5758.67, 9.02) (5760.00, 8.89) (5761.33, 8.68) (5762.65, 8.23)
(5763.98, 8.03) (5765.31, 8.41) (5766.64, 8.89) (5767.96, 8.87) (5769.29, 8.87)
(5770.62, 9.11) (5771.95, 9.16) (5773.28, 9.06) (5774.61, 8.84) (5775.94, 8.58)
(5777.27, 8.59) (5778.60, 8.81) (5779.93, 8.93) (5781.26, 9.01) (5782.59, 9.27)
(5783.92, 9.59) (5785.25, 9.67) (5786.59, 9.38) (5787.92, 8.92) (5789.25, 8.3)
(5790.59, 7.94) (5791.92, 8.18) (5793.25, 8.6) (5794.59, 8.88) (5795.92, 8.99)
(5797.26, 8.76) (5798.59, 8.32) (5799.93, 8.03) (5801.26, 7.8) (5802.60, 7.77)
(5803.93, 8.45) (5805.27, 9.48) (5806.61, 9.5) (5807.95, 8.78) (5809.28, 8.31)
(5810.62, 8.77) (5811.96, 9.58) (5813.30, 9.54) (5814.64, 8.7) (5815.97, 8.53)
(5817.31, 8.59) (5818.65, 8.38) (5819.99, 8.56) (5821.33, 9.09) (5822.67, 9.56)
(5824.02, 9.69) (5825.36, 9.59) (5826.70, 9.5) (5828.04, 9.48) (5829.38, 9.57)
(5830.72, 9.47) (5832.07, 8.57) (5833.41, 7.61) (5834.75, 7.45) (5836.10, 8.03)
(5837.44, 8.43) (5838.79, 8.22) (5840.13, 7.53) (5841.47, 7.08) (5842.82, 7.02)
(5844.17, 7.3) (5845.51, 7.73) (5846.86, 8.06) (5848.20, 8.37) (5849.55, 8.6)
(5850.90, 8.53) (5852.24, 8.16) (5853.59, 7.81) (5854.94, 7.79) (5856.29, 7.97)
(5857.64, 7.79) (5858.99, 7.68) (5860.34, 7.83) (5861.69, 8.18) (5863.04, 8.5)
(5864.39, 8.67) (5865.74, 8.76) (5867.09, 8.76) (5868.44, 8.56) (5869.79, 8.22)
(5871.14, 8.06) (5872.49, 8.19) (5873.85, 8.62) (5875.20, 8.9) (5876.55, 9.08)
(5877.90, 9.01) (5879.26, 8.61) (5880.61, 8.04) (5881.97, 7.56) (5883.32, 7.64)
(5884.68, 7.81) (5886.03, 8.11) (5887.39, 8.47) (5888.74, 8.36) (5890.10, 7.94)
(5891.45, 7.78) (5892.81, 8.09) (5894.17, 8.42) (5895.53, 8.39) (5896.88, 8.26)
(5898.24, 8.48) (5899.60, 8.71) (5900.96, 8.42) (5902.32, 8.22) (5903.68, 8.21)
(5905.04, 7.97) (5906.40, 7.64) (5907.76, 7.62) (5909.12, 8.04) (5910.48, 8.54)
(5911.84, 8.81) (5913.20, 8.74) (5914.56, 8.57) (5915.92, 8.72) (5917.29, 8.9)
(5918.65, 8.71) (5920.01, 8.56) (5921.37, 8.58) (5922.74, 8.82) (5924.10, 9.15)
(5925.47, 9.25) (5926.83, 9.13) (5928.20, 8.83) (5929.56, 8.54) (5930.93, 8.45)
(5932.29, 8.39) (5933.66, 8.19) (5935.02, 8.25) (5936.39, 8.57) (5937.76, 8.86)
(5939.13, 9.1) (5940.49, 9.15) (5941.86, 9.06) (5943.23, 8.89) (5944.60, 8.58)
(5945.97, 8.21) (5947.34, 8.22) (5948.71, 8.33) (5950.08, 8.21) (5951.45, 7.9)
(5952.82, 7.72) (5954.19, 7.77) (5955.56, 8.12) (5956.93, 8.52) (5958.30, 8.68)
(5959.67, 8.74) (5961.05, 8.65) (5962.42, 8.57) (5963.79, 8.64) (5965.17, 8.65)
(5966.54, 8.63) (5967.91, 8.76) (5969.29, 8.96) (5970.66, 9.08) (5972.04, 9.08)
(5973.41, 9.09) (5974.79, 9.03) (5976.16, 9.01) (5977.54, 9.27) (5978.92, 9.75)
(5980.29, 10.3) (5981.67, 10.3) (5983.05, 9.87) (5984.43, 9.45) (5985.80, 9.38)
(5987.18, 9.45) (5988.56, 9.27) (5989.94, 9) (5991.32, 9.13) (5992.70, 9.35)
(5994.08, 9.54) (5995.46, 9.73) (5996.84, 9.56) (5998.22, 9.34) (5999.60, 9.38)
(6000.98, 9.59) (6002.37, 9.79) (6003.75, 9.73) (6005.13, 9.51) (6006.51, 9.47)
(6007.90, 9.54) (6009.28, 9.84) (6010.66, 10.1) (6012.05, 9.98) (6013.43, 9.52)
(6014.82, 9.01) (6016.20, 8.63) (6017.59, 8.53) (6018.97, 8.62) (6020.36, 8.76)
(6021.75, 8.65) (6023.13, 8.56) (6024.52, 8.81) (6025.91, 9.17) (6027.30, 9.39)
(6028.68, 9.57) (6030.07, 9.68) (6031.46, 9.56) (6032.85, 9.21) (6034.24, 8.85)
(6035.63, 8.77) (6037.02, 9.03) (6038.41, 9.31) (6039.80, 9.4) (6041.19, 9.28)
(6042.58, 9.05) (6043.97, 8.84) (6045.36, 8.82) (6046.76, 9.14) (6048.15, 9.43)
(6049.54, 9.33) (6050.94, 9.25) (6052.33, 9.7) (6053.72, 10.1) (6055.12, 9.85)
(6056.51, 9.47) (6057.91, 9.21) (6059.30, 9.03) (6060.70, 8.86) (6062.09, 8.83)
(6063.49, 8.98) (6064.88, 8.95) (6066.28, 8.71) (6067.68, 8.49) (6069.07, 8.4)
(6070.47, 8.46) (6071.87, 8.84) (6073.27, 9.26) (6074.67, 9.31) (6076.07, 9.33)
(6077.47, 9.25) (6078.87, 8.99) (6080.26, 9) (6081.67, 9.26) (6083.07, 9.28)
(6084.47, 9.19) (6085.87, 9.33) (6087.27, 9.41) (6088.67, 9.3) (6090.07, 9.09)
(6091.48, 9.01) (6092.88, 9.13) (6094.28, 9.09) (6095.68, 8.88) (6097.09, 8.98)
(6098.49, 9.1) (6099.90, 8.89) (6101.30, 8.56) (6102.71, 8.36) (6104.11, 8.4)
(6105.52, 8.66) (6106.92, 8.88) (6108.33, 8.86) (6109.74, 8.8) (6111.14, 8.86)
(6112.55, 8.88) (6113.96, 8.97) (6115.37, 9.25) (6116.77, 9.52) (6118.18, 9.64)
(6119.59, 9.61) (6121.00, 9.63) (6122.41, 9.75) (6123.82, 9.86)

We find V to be 0.05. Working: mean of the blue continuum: 8.7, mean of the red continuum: 9.14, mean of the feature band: 8.5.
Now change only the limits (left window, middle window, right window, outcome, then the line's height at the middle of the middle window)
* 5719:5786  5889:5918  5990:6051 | 0.09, 9.05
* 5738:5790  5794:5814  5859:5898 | -0.02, 8.56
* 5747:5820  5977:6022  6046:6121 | -0.05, 8.98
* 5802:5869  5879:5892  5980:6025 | 0.09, 8.75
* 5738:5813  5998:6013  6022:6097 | -0.07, 9.05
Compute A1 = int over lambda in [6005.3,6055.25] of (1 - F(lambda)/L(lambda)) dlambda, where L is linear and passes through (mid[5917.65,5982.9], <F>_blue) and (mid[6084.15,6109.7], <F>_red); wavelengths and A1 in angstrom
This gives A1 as -2.13 angstrom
